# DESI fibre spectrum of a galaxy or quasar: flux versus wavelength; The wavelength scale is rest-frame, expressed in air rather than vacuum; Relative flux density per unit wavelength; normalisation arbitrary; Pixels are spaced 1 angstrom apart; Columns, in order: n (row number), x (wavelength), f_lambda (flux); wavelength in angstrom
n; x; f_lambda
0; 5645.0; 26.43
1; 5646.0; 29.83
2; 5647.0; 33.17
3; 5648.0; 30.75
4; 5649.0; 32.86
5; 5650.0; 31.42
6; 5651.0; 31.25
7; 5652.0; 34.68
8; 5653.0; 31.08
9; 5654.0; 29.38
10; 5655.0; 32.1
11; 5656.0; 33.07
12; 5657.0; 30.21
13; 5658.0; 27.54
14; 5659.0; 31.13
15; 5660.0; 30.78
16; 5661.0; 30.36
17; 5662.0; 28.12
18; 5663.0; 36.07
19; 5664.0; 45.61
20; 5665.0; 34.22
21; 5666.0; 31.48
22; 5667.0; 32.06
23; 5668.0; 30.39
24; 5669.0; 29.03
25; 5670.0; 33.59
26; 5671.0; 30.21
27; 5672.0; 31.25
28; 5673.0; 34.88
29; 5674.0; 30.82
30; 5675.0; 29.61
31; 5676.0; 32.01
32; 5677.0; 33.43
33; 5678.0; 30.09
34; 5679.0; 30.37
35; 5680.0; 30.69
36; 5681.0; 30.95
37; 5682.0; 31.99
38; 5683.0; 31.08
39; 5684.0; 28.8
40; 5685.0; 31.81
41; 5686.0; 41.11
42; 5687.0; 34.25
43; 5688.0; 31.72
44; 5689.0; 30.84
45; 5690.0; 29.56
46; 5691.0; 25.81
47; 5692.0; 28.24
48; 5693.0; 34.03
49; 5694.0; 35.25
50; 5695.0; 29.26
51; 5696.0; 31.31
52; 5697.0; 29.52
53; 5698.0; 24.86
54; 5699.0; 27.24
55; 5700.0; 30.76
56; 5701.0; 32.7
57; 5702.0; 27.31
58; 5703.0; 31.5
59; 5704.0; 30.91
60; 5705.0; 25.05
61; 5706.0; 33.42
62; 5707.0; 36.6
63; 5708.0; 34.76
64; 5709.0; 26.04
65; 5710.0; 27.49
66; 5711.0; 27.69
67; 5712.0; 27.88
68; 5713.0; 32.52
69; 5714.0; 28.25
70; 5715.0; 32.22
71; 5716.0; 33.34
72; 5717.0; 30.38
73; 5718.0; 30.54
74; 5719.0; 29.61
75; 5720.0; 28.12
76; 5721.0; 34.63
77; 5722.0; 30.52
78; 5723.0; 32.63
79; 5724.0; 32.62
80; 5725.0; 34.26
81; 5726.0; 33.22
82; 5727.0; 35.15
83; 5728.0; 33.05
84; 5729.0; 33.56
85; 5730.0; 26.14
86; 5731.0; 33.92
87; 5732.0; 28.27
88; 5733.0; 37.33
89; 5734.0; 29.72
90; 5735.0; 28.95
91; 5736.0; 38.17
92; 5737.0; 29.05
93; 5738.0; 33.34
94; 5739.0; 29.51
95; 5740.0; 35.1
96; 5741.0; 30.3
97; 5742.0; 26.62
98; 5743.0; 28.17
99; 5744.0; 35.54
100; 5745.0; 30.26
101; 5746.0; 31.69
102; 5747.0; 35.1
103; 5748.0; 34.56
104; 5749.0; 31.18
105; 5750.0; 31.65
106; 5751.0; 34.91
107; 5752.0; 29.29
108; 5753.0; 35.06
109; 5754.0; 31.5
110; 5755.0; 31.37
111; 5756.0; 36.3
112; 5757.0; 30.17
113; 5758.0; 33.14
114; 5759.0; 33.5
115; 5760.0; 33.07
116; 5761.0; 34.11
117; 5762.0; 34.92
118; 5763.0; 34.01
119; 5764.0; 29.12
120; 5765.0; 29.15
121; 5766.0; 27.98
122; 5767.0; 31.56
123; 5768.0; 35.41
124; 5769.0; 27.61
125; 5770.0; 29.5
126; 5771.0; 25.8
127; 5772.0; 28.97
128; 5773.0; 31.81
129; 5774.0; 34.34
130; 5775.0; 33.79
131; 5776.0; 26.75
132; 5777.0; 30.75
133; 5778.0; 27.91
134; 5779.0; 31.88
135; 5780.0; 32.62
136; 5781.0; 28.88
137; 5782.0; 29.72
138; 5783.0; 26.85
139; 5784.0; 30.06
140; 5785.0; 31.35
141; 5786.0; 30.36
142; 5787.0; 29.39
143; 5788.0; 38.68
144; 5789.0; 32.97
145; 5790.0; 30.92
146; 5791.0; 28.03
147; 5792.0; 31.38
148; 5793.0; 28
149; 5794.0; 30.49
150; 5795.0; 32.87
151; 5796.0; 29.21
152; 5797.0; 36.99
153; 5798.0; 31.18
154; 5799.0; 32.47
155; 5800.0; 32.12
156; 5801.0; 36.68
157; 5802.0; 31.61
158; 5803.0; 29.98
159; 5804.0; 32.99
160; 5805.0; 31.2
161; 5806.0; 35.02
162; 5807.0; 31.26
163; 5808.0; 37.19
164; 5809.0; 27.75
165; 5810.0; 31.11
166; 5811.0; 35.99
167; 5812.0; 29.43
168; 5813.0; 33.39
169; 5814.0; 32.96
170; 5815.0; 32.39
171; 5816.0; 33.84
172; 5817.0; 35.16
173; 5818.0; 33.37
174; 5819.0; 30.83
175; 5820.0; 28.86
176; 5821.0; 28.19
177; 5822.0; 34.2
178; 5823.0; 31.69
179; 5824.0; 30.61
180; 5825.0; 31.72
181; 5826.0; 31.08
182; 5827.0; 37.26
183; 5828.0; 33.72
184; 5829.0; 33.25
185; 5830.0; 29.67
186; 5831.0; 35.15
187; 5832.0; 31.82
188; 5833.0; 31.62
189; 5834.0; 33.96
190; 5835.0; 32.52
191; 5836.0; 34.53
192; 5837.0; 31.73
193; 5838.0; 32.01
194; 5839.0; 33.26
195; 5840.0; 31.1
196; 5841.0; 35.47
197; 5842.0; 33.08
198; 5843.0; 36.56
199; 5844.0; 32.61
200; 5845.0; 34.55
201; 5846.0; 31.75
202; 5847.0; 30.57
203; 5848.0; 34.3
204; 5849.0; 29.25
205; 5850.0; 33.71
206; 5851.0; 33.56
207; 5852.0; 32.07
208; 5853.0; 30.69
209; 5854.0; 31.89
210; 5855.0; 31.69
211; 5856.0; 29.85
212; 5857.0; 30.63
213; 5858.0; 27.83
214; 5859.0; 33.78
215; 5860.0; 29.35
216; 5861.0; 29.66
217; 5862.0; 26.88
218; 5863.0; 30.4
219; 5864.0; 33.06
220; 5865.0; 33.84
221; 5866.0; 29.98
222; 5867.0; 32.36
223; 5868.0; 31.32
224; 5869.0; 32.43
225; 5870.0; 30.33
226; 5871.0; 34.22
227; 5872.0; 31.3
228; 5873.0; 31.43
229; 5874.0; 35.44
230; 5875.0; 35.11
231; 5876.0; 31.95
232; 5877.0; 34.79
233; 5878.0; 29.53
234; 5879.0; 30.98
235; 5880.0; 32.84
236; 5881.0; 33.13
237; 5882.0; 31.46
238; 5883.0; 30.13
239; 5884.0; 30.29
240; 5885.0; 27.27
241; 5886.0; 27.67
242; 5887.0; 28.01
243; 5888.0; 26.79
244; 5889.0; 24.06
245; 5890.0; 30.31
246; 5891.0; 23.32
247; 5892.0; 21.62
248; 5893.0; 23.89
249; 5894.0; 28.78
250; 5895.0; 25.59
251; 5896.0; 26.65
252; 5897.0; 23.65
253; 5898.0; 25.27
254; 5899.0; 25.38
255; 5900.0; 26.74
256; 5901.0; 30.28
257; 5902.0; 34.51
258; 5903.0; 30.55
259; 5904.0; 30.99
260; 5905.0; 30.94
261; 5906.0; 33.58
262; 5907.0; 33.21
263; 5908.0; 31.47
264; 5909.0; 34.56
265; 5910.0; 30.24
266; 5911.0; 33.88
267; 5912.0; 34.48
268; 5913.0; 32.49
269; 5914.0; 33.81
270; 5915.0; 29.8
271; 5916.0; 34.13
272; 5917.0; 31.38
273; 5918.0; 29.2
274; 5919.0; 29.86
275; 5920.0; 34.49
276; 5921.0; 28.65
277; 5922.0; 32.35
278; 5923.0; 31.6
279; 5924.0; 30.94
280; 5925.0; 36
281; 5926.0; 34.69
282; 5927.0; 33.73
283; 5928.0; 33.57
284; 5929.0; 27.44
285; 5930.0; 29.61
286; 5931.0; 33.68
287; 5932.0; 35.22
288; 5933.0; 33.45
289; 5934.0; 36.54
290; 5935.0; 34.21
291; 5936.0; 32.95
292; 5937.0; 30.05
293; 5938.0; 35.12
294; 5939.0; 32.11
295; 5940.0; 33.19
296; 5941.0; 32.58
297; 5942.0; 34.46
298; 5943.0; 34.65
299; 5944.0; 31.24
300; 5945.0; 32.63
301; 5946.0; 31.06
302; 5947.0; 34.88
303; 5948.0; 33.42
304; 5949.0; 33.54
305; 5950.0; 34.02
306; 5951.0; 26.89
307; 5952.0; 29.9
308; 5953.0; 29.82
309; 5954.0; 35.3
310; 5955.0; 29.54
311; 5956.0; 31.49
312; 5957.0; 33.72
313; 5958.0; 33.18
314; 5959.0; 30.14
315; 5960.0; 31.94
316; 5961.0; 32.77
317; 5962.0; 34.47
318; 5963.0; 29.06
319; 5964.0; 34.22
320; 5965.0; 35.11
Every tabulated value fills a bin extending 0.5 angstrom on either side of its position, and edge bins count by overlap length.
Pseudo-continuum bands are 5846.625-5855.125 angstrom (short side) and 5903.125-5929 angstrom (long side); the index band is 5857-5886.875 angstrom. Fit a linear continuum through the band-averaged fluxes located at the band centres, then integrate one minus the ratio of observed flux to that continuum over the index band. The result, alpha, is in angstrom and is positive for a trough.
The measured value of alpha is 0.8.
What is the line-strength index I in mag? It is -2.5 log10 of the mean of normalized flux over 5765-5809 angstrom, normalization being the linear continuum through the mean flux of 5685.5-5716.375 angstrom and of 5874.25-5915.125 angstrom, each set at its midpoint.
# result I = -0.03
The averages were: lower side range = 30.7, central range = 31.2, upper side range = 29.8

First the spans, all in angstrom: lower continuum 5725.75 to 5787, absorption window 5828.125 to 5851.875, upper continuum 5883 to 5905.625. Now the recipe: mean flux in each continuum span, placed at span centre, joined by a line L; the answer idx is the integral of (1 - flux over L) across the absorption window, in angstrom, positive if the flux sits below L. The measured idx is -3.1 angstrom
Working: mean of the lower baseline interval 31.5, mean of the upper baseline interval 27.5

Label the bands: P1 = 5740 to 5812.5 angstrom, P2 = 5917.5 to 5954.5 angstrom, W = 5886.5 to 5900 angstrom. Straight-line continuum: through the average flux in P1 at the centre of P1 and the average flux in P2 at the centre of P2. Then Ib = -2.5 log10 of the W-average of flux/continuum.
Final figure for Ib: 0.25 mag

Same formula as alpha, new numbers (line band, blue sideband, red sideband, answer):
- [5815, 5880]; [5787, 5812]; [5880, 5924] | -2.37 angstrom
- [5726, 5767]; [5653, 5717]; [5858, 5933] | -1.41 angstrom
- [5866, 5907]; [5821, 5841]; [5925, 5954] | 3.80 angstrom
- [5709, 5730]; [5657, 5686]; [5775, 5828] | 0.45 angstrom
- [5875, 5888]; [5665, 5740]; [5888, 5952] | 0.19 angstrom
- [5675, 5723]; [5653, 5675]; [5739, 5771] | 1.69 angstrom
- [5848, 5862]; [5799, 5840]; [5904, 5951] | 0.65 angstrom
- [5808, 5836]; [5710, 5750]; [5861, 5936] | -1.10 angstrom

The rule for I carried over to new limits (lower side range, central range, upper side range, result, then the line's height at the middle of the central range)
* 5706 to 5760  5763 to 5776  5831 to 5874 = 0.05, 31.9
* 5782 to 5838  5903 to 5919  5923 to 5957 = 0.01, 32.5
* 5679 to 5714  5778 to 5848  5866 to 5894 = -0.07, 30.3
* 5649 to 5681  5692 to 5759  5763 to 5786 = -0.02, 30.9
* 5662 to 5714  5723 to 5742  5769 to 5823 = -0.03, 31.4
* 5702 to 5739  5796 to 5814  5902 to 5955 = -0.03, 31.8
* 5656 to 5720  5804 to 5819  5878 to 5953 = -0.06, 31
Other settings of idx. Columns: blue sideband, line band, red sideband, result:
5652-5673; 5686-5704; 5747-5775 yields 0.81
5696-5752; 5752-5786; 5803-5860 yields 0.60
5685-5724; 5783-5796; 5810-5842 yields 0.44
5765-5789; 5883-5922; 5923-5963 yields 3.22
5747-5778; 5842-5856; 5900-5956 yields -0.19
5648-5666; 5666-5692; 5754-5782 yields 0.55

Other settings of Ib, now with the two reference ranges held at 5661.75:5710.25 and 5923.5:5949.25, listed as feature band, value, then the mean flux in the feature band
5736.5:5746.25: 0.03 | 30.9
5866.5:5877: 0.00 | 32.7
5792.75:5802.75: 0.00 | 32.2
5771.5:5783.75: 0.06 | 30.3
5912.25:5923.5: 0.04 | 31.7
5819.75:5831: 0.01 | 32.1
